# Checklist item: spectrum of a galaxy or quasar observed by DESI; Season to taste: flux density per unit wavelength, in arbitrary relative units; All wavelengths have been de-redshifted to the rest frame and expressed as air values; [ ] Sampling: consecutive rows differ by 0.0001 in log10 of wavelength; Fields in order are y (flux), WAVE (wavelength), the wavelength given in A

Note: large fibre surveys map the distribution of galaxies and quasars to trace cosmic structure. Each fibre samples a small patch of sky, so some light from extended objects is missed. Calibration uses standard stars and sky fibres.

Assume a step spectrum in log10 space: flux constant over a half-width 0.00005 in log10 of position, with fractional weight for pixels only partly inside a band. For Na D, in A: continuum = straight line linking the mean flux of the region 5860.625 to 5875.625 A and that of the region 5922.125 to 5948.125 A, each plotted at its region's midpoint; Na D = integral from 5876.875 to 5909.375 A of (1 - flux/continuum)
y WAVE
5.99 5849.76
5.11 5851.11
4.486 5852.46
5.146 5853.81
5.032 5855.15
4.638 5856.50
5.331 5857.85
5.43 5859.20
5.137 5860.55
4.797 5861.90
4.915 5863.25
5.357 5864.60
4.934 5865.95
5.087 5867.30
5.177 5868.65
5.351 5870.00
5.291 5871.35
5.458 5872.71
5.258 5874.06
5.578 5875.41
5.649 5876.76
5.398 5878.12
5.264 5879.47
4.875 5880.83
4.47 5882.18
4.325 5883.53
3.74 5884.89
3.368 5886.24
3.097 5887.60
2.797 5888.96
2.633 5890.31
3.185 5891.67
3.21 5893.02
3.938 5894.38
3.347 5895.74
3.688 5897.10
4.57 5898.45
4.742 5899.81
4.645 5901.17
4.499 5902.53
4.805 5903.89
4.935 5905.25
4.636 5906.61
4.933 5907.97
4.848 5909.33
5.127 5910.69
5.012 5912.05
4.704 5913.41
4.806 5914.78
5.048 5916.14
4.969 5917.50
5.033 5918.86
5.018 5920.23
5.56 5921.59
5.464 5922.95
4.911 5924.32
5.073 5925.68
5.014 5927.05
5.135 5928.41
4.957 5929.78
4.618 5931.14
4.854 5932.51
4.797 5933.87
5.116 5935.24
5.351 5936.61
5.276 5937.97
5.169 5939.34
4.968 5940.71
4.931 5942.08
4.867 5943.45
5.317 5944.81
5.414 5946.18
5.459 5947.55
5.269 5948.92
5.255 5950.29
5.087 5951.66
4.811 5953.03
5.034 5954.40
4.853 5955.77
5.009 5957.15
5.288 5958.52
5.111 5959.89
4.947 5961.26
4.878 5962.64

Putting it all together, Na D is 6.1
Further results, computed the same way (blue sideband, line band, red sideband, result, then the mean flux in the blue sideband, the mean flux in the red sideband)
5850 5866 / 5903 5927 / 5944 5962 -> 0.5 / 5.05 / 5.14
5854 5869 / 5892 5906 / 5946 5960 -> 2.4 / 5.08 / 5.14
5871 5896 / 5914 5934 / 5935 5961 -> -0.9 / 4.26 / 5.13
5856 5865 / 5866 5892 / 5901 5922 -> 2.4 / 5.08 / 4.91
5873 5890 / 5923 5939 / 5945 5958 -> -0.3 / 4.47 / 5.14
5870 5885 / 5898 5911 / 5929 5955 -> 0.8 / 5.09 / 5.08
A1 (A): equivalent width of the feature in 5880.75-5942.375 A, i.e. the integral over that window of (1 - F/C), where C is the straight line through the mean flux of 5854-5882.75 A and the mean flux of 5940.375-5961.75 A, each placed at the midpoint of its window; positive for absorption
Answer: 6.8 A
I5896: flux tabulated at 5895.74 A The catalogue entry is 3.347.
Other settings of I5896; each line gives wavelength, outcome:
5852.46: 4.486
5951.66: 5.087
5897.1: 3.688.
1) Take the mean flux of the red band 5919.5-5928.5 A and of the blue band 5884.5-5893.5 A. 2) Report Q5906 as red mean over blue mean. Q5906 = 1.7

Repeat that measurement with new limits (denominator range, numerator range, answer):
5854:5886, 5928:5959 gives 1.01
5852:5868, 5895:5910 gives 0.90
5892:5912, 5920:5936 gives 1.14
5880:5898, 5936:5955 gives 1.43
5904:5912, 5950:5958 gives 1.02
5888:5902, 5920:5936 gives 1.37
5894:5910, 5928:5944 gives 1.12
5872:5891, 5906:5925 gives 1.13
